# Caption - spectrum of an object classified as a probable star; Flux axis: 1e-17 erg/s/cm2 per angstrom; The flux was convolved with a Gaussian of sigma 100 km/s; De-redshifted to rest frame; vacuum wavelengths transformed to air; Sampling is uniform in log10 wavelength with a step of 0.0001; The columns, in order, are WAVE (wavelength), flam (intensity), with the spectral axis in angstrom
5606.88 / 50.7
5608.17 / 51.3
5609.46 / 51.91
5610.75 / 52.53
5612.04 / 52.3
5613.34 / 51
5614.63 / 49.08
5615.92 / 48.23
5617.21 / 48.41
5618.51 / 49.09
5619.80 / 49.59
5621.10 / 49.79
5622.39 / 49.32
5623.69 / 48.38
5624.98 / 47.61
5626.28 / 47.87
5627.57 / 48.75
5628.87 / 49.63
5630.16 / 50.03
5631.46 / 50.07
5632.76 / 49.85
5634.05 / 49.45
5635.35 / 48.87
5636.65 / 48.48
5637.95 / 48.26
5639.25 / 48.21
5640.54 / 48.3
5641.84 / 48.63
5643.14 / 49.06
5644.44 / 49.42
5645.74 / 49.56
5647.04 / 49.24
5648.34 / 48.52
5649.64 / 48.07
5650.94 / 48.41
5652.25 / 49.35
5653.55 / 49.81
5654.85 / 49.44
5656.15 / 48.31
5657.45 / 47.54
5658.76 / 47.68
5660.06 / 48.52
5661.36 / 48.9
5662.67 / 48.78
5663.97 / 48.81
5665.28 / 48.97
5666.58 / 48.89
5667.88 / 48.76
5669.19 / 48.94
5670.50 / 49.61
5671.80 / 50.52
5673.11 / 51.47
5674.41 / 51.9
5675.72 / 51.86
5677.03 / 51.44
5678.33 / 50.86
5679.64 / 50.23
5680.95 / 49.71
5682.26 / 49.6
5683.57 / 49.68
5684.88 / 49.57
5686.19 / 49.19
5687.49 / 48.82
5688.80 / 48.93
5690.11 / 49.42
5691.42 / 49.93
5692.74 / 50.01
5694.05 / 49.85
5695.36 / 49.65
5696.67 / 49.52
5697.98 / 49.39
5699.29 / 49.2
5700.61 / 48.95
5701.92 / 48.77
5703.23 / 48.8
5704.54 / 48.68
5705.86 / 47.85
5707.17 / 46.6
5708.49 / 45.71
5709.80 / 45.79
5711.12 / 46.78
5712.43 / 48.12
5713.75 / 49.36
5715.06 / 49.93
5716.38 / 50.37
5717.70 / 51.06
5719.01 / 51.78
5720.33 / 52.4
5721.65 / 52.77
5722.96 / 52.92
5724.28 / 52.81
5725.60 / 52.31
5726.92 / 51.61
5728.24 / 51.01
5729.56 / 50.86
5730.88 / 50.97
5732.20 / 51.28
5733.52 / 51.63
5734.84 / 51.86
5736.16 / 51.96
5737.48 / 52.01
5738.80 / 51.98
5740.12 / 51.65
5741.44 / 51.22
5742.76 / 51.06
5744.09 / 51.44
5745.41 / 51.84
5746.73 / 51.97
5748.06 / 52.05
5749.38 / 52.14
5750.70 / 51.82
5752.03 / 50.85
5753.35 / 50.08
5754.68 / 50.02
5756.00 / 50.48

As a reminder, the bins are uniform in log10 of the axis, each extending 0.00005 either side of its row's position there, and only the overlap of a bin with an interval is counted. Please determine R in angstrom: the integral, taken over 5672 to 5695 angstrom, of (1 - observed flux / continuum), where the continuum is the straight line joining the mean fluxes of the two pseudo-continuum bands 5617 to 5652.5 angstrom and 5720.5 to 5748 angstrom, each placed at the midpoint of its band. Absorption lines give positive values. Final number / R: 0.1 angstrom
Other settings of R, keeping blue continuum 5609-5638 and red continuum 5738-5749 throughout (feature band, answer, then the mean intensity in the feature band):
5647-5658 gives 0.3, 48.7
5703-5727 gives 0.7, 49.7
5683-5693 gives 0.2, 49.4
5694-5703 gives 0.3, 49.3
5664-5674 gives 0.1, 49.6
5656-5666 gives 0.3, 48.4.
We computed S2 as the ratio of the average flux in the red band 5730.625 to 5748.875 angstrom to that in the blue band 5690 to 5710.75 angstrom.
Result 1.06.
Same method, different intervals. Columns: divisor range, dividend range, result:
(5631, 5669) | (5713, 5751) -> 1.06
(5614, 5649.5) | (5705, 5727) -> 1.02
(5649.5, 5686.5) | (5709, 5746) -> 1.03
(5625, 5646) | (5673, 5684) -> 1.04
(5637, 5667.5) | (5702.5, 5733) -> 1.03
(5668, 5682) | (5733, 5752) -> 1.02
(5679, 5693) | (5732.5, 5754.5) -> 1.04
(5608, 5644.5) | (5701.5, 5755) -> 1.02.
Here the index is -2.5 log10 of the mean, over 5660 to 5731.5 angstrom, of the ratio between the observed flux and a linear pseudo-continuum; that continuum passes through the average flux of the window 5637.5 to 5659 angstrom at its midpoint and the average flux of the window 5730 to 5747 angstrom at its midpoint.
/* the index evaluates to 0.010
